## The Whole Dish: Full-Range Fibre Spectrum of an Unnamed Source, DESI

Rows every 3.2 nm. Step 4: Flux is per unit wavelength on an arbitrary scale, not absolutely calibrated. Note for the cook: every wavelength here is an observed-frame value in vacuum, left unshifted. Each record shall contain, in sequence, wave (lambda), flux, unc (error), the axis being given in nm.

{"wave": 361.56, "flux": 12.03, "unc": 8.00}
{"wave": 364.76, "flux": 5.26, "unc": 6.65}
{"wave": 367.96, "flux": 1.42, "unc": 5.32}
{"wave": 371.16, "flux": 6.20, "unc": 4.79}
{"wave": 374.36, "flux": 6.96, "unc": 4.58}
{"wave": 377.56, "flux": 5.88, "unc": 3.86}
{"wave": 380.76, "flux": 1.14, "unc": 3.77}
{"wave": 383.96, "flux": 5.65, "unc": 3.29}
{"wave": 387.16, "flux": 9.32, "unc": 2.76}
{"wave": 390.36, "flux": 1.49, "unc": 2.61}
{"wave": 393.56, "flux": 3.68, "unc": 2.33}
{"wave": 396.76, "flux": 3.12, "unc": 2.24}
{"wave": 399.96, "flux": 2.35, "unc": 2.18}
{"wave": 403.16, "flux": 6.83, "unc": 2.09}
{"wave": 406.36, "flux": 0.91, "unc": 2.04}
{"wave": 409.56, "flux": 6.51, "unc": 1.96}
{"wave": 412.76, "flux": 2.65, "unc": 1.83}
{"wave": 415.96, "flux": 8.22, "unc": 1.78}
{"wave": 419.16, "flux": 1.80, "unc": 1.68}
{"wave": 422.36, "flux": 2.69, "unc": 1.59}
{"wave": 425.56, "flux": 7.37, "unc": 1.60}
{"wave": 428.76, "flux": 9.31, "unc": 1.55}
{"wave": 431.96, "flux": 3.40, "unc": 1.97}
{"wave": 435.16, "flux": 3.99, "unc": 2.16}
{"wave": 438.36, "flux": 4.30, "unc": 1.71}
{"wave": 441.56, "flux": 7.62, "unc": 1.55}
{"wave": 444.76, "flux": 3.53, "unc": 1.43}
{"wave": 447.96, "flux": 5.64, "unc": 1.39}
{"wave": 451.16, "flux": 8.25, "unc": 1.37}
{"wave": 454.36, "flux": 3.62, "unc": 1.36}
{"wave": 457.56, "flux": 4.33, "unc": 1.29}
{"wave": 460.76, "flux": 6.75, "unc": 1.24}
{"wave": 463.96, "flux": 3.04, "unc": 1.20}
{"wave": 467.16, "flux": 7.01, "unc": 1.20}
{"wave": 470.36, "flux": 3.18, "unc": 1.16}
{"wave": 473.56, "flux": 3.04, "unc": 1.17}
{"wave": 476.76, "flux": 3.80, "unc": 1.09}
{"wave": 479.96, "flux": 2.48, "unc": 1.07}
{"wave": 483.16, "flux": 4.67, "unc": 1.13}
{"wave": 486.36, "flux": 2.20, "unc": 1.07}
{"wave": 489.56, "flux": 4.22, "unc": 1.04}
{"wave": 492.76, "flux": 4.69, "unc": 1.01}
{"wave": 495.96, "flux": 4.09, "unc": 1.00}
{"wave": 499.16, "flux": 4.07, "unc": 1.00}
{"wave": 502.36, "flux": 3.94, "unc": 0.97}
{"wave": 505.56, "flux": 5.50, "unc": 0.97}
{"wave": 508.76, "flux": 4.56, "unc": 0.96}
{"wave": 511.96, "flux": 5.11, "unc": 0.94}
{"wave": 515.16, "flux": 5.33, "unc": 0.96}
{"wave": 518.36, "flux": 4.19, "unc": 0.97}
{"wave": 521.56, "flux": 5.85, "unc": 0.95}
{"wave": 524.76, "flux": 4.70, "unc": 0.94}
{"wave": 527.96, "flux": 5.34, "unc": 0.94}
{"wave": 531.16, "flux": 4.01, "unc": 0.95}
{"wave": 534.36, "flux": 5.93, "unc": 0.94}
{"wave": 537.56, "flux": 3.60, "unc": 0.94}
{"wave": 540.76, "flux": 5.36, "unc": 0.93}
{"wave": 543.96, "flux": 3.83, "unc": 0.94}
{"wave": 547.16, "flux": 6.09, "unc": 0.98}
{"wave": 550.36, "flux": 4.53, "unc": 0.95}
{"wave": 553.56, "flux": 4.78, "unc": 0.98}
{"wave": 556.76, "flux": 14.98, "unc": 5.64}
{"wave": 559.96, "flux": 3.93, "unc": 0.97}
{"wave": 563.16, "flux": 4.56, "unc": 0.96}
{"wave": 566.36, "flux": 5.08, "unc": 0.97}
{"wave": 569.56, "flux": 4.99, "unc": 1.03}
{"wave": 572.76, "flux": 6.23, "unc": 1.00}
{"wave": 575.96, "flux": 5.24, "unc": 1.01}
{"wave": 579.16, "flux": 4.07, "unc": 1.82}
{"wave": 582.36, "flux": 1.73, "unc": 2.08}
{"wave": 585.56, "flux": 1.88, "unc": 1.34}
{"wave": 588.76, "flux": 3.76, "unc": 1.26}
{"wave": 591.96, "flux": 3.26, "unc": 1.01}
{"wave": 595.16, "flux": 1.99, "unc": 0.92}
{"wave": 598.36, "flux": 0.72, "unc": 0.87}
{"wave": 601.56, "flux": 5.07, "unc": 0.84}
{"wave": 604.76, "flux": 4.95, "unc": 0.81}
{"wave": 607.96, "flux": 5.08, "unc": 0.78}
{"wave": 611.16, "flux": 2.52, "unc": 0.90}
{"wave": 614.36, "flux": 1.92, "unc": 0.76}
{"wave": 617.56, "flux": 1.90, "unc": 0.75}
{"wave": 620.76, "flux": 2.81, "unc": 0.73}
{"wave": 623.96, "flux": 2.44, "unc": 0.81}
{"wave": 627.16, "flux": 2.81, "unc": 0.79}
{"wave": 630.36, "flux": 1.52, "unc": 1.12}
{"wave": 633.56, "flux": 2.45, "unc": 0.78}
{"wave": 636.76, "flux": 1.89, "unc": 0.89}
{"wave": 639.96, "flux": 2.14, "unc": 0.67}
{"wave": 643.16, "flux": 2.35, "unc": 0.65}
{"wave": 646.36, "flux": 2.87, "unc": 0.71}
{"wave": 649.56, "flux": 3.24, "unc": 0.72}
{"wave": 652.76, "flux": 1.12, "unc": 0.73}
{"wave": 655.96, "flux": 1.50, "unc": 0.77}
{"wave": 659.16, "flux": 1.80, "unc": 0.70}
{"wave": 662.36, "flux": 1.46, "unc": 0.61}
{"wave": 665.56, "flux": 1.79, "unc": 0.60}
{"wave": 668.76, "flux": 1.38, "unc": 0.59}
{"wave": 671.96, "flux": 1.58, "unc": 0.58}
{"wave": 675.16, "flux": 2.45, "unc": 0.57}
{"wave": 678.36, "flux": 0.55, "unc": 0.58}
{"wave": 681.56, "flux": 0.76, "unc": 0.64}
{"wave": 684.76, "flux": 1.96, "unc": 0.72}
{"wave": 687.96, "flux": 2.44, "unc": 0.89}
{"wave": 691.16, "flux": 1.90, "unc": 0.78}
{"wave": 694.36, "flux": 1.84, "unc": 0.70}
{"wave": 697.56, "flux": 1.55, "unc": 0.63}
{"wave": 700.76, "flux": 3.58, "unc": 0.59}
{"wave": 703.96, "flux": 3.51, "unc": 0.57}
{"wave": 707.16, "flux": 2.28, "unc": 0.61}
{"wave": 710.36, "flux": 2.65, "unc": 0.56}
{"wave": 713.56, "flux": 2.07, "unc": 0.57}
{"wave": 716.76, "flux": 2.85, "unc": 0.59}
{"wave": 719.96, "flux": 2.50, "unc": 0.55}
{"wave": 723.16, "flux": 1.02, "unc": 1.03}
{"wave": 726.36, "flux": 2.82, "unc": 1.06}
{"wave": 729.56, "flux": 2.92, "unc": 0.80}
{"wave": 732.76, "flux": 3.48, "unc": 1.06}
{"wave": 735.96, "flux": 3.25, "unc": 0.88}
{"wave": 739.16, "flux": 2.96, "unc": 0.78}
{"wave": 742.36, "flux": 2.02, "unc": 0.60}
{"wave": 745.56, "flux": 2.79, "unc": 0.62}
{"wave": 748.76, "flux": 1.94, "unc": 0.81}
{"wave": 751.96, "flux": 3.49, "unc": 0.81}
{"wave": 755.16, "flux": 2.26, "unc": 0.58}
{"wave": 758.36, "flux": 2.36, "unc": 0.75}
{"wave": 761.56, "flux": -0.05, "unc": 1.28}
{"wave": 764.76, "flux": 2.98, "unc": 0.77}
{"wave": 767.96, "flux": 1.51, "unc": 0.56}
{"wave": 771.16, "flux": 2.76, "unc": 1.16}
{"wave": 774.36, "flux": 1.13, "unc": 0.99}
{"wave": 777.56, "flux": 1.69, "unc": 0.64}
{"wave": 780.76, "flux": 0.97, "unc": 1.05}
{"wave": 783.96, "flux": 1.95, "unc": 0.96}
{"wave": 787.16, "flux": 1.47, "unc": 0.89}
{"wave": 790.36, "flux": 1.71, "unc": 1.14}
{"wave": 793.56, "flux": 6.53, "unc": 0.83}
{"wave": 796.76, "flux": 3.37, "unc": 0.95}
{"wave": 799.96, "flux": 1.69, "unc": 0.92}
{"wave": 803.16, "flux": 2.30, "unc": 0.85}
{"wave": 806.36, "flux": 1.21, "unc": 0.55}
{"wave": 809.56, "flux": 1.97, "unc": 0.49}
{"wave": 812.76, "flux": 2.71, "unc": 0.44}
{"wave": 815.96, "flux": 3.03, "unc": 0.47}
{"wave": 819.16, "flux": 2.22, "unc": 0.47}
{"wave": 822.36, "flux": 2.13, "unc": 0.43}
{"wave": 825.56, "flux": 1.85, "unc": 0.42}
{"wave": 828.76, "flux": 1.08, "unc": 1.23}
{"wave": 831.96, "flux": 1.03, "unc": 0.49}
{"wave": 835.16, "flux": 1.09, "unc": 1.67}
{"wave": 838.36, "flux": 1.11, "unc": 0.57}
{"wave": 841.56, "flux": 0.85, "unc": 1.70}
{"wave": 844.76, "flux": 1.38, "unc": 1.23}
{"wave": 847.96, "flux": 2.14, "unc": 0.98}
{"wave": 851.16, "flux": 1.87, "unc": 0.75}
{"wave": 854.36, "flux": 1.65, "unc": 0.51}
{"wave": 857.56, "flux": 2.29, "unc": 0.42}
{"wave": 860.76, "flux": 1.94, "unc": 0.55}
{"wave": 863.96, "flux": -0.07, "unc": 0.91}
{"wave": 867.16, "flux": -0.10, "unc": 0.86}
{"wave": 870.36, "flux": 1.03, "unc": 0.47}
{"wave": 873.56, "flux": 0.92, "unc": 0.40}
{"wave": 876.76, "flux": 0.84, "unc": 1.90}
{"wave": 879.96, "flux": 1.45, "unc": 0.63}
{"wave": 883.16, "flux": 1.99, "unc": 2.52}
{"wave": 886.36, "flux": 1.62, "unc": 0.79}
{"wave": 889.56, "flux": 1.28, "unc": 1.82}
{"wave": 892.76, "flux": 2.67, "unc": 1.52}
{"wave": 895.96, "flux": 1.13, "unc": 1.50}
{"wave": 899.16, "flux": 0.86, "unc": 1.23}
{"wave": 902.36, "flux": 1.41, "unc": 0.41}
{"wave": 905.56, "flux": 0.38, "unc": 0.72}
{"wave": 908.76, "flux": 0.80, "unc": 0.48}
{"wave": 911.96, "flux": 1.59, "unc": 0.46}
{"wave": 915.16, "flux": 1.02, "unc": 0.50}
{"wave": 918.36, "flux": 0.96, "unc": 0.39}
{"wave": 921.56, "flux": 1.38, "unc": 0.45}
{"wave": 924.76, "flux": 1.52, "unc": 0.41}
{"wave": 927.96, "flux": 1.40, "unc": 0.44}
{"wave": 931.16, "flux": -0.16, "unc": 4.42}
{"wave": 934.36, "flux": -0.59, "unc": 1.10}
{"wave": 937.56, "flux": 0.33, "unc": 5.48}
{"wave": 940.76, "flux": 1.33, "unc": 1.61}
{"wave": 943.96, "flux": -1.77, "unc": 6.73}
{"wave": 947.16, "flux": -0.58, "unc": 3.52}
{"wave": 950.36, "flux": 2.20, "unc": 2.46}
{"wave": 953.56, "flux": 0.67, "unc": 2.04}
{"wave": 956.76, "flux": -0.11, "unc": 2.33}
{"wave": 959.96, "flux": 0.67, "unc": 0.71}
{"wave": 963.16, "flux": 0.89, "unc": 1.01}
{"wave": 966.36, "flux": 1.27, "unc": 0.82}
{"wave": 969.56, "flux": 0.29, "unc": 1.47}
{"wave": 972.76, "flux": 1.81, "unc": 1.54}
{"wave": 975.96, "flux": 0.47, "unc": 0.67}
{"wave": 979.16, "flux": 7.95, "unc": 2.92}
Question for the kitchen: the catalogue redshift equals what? 0.211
